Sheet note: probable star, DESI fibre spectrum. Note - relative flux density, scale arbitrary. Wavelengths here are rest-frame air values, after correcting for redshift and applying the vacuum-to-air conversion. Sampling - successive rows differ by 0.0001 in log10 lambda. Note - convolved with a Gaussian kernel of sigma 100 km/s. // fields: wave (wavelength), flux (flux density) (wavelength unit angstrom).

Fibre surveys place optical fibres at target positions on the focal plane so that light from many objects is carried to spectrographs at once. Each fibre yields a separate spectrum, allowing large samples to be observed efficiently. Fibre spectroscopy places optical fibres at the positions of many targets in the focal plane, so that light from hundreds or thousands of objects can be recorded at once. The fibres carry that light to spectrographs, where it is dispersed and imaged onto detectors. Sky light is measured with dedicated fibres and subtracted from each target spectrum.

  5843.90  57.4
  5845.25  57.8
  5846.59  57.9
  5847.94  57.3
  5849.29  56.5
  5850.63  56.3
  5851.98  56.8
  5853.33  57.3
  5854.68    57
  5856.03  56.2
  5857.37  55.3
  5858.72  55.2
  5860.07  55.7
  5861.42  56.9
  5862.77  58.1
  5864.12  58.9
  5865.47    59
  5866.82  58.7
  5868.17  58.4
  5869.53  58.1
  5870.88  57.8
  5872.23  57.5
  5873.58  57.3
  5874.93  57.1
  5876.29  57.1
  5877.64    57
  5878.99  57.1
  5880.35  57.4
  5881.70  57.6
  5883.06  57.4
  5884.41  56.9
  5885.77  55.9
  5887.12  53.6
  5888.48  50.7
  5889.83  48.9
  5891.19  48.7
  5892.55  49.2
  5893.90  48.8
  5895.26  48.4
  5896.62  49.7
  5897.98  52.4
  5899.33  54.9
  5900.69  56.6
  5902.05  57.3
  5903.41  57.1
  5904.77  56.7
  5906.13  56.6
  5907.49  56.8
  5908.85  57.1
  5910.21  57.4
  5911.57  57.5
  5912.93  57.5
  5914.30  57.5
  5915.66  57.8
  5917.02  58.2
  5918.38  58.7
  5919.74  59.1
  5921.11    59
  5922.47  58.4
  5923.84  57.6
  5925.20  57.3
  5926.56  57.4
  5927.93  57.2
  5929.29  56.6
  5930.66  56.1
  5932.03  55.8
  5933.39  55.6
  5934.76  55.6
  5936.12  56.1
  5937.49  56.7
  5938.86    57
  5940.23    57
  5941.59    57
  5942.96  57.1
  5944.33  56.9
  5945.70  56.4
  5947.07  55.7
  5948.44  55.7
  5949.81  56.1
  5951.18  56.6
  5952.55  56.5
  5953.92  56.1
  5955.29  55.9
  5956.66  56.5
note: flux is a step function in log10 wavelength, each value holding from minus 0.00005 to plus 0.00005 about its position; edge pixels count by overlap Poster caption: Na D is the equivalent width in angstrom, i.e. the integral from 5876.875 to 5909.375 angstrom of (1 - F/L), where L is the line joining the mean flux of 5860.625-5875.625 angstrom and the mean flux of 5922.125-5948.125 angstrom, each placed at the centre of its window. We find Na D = 1.8 angstrom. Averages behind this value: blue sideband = 57.9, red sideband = 56.7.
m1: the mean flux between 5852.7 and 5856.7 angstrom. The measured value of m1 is 56.8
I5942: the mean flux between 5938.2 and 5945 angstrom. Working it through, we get 57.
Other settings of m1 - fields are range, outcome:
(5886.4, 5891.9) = 50.5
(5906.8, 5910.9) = 57.1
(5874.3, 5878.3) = 57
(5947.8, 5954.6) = 56.2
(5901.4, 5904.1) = 57.2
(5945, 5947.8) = 56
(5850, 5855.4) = 56.8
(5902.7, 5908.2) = 56.8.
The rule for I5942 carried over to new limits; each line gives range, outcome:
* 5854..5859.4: 56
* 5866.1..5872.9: 58.1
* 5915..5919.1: 58.4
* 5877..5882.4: 57.2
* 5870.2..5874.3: 57.6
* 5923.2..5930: 57.2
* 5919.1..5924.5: 58.4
